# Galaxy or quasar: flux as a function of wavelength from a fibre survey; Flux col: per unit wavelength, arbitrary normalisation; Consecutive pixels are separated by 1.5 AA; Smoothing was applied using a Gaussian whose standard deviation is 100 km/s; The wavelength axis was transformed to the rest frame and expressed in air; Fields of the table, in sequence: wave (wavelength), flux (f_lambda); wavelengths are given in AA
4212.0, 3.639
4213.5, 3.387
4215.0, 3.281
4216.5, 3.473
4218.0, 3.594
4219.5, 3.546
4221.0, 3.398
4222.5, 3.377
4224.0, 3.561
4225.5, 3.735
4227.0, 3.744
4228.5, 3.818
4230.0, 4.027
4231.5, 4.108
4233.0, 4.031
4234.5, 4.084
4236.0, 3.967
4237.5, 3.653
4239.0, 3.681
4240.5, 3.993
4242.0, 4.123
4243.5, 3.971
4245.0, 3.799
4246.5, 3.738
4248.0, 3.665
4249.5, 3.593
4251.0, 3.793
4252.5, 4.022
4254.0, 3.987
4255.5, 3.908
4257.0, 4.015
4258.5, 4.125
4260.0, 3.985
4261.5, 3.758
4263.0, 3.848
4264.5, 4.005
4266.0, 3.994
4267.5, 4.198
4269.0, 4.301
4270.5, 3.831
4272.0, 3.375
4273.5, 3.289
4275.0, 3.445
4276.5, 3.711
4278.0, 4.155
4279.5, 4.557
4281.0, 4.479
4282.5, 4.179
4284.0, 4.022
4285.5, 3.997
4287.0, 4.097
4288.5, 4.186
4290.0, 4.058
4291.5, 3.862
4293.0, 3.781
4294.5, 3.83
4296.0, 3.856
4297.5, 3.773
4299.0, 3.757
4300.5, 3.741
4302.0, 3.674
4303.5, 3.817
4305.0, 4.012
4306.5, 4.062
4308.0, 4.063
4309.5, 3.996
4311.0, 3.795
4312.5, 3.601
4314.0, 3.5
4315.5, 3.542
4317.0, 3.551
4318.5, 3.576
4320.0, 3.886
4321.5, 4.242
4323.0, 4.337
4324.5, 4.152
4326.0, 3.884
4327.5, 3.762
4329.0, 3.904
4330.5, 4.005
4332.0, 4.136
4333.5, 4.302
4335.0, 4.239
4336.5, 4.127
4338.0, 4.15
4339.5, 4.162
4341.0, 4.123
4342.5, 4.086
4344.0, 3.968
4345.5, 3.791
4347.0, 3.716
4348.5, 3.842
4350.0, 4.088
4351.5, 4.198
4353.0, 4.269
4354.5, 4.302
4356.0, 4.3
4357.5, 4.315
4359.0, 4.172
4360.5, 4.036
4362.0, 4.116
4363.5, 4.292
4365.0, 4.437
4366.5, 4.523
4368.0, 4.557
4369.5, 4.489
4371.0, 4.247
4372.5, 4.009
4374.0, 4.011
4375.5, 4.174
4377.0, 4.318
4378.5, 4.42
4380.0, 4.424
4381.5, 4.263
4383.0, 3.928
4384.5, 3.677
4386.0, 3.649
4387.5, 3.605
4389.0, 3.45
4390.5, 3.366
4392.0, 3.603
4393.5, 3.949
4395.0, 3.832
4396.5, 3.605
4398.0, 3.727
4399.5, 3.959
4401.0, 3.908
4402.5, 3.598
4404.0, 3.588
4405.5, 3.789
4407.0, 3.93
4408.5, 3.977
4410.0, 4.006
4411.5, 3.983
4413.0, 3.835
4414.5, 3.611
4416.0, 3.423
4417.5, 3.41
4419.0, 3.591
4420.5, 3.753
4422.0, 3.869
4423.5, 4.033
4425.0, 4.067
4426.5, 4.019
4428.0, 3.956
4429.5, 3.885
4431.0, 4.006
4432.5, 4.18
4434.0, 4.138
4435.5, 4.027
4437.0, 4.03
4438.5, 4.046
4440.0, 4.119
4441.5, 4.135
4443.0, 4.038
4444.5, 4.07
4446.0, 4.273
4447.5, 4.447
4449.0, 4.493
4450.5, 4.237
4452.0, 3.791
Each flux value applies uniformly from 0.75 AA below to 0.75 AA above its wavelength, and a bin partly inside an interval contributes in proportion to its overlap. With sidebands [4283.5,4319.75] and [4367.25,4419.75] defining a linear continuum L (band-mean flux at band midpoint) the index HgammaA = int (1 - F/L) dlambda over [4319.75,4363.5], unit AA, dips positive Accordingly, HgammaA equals -2.69 AA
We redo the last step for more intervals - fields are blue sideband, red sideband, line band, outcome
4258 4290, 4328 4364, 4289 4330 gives 1.89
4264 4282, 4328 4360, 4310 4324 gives 0.87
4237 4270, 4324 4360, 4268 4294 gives 0.05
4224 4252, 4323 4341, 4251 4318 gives 1.15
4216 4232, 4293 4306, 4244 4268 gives -1.10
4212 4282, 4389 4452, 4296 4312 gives -0.04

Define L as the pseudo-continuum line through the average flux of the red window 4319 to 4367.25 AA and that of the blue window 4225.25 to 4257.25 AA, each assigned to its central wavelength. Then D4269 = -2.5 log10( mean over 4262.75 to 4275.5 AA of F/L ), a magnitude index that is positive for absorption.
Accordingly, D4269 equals 0.04 mag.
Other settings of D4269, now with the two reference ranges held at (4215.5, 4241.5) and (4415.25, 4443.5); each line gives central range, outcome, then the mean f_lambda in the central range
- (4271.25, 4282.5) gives -0.02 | 3.88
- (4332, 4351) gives -0.06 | 4.05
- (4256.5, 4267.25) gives -0.05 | 3.97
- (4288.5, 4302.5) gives -0.01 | 3.84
